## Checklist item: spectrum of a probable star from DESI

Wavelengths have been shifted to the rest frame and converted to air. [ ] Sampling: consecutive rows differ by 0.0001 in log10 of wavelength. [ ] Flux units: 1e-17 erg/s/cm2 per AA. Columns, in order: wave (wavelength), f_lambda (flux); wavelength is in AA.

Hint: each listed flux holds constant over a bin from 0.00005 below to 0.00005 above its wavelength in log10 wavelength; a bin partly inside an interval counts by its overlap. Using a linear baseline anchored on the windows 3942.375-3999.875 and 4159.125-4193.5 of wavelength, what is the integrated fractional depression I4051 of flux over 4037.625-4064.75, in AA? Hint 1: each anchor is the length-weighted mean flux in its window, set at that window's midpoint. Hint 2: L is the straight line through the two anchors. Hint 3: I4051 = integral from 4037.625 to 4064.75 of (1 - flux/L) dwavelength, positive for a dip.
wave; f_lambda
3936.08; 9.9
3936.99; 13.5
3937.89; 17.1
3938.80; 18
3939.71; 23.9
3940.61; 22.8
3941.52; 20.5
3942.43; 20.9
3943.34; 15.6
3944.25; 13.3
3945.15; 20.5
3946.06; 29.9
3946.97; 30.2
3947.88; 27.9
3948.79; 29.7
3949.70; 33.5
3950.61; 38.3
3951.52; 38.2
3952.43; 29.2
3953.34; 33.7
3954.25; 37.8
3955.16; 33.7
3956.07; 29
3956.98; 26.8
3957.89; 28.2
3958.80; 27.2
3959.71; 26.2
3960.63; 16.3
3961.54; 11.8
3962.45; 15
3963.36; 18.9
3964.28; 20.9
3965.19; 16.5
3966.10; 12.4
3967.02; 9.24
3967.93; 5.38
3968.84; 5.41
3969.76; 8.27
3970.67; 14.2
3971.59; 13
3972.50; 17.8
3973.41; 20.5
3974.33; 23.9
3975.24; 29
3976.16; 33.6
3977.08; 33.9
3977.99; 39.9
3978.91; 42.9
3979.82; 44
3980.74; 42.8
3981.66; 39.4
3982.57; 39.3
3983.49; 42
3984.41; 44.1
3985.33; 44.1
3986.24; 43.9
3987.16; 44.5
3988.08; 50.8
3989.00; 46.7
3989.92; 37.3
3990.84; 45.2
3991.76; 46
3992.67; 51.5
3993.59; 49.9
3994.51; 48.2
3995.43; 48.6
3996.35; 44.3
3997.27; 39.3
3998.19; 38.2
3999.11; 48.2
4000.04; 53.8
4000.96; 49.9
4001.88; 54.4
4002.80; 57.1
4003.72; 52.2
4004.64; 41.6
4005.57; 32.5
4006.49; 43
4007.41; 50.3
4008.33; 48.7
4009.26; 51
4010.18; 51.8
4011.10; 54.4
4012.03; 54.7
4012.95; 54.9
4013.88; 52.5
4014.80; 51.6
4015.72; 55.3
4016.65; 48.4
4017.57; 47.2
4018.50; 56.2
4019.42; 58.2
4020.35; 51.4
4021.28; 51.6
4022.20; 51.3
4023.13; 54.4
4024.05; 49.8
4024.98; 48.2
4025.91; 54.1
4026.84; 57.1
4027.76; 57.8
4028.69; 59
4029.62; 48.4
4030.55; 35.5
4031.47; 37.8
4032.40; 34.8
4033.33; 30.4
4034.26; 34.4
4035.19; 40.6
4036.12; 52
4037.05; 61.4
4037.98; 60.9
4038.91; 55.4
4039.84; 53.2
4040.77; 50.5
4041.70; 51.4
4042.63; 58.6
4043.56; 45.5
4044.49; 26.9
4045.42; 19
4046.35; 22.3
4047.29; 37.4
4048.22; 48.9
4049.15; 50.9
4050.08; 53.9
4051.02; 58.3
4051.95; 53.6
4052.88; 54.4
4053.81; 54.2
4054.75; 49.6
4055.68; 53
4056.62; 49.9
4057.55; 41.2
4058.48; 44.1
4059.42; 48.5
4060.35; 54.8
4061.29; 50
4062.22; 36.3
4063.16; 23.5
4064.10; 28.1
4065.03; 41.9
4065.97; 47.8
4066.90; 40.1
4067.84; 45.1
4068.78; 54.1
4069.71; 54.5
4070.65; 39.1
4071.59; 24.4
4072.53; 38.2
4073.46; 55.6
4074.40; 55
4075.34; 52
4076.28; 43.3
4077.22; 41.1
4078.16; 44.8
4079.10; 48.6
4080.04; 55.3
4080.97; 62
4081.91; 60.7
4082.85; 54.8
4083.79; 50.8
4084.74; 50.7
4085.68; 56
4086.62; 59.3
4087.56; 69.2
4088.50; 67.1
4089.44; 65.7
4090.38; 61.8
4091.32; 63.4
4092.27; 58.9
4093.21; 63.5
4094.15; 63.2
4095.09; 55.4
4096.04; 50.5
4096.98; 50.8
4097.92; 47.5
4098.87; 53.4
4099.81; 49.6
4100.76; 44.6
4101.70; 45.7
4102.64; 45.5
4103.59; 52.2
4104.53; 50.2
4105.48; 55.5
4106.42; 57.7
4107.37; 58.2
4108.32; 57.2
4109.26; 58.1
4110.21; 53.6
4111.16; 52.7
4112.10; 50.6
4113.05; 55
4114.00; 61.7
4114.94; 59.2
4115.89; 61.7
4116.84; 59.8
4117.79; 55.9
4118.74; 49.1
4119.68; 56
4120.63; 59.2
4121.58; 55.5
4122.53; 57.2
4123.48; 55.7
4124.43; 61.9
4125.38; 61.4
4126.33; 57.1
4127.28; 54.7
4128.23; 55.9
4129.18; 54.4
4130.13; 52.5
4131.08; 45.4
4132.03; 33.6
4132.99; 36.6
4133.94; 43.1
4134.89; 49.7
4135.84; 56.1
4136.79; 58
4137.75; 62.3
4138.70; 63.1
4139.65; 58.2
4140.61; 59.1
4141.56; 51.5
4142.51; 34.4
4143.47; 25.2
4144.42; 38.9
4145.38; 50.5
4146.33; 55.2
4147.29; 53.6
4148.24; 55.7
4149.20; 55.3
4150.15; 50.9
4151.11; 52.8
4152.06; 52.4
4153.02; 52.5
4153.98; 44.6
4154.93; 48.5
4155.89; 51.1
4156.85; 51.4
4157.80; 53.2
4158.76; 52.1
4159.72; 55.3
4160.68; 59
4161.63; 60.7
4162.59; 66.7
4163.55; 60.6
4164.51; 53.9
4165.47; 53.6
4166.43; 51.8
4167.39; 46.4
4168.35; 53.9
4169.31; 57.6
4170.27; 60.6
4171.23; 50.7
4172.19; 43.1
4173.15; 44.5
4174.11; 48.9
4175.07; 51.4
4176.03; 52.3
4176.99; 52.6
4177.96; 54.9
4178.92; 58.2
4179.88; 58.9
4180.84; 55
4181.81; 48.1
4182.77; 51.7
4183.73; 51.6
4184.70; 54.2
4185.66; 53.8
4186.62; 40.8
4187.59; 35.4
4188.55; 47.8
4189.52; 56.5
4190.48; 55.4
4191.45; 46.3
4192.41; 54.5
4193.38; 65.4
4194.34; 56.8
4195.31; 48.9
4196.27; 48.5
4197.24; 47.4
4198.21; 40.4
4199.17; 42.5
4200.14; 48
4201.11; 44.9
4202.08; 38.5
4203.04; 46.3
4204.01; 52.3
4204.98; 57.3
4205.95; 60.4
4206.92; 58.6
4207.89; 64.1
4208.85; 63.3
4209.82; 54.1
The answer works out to -4.3 AA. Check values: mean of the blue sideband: 31.3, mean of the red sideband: 53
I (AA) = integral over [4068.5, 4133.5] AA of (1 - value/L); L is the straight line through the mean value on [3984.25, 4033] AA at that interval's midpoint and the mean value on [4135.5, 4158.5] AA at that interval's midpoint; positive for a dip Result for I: -4.03 AA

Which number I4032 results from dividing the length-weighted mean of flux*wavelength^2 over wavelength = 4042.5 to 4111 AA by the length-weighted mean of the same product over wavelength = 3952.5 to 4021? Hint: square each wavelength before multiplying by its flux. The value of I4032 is 1.4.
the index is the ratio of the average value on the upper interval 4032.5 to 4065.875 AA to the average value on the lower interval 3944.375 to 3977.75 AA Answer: 1.93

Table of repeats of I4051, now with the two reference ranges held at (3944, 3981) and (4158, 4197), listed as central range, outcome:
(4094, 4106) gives -2.2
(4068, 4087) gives -4.7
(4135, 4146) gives -0.6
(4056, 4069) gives -1.8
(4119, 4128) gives -2.2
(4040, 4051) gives -2.3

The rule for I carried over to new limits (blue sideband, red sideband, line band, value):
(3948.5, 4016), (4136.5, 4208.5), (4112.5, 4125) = -2.59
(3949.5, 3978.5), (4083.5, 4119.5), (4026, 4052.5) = -3.51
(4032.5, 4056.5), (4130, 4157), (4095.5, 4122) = -2.78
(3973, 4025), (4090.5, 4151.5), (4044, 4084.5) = 3.42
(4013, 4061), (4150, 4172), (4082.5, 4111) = -2.53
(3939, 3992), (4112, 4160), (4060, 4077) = -0.14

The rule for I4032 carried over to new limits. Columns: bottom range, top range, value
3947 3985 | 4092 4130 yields 2.20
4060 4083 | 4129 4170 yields 1.17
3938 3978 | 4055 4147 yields 2.42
